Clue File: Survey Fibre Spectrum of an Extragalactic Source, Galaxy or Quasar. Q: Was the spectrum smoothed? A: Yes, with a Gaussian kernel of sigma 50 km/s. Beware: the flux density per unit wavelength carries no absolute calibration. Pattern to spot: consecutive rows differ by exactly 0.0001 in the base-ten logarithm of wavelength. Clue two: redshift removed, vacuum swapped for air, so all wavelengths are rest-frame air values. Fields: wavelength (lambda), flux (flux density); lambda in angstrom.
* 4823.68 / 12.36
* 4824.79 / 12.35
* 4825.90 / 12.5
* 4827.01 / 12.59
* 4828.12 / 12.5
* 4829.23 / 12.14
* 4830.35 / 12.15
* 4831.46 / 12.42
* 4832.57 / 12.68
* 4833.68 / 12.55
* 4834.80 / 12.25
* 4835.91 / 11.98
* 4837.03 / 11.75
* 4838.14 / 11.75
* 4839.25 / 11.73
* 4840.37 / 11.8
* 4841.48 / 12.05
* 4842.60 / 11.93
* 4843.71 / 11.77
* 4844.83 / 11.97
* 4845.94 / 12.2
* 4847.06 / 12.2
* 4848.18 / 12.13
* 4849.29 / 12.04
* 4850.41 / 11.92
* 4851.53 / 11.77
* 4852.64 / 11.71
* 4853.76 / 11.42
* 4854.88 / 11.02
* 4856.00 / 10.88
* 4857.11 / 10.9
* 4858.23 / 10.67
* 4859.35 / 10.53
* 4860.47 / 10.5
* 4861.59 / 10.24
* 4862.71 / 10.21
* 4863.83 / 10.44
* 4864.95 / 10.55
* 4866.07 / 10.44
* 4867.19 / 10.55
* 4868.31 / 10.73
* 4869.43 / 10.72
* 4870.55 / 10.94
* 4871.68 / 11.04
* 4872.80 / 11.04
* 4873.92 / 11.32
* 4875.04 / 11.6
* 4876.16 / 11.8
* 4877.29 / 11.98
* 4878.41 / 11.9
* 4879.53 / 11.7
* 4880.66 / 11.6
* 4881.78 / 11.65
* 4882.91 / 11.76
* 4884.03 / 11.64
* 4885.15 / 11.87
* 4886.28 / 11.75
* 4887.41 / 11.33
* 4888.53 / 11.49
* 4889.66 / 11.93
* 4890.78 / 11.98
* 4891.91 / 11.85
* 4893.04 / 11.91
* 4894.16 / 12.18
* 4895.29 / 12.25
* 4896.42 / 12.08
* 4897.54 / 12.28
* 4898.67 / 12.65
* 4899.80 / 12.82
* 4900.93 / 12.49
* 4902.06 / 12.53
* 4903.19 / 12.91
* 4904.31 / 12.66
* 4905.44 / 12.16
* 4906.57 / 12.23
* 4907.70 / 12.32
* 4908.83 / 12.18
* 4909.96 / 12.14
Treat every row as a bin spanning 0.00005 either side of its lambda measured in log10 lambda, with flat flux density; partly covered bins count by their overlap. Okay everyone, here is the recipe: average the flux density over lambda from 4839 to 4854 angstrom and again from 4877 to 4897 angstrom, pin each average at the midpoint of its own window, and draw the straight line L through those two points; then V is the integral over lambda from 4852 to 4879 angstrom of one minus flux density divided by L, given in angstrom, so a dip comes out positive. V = 2.1 angstrom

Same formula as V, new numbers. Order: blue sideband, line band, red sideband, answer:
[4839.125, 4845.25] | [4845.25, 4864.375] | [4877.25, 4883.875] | 1.0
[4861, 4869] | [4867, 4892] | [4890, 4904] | -0.4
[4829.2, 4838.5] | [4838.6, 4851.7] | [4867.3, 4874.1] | -0.2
